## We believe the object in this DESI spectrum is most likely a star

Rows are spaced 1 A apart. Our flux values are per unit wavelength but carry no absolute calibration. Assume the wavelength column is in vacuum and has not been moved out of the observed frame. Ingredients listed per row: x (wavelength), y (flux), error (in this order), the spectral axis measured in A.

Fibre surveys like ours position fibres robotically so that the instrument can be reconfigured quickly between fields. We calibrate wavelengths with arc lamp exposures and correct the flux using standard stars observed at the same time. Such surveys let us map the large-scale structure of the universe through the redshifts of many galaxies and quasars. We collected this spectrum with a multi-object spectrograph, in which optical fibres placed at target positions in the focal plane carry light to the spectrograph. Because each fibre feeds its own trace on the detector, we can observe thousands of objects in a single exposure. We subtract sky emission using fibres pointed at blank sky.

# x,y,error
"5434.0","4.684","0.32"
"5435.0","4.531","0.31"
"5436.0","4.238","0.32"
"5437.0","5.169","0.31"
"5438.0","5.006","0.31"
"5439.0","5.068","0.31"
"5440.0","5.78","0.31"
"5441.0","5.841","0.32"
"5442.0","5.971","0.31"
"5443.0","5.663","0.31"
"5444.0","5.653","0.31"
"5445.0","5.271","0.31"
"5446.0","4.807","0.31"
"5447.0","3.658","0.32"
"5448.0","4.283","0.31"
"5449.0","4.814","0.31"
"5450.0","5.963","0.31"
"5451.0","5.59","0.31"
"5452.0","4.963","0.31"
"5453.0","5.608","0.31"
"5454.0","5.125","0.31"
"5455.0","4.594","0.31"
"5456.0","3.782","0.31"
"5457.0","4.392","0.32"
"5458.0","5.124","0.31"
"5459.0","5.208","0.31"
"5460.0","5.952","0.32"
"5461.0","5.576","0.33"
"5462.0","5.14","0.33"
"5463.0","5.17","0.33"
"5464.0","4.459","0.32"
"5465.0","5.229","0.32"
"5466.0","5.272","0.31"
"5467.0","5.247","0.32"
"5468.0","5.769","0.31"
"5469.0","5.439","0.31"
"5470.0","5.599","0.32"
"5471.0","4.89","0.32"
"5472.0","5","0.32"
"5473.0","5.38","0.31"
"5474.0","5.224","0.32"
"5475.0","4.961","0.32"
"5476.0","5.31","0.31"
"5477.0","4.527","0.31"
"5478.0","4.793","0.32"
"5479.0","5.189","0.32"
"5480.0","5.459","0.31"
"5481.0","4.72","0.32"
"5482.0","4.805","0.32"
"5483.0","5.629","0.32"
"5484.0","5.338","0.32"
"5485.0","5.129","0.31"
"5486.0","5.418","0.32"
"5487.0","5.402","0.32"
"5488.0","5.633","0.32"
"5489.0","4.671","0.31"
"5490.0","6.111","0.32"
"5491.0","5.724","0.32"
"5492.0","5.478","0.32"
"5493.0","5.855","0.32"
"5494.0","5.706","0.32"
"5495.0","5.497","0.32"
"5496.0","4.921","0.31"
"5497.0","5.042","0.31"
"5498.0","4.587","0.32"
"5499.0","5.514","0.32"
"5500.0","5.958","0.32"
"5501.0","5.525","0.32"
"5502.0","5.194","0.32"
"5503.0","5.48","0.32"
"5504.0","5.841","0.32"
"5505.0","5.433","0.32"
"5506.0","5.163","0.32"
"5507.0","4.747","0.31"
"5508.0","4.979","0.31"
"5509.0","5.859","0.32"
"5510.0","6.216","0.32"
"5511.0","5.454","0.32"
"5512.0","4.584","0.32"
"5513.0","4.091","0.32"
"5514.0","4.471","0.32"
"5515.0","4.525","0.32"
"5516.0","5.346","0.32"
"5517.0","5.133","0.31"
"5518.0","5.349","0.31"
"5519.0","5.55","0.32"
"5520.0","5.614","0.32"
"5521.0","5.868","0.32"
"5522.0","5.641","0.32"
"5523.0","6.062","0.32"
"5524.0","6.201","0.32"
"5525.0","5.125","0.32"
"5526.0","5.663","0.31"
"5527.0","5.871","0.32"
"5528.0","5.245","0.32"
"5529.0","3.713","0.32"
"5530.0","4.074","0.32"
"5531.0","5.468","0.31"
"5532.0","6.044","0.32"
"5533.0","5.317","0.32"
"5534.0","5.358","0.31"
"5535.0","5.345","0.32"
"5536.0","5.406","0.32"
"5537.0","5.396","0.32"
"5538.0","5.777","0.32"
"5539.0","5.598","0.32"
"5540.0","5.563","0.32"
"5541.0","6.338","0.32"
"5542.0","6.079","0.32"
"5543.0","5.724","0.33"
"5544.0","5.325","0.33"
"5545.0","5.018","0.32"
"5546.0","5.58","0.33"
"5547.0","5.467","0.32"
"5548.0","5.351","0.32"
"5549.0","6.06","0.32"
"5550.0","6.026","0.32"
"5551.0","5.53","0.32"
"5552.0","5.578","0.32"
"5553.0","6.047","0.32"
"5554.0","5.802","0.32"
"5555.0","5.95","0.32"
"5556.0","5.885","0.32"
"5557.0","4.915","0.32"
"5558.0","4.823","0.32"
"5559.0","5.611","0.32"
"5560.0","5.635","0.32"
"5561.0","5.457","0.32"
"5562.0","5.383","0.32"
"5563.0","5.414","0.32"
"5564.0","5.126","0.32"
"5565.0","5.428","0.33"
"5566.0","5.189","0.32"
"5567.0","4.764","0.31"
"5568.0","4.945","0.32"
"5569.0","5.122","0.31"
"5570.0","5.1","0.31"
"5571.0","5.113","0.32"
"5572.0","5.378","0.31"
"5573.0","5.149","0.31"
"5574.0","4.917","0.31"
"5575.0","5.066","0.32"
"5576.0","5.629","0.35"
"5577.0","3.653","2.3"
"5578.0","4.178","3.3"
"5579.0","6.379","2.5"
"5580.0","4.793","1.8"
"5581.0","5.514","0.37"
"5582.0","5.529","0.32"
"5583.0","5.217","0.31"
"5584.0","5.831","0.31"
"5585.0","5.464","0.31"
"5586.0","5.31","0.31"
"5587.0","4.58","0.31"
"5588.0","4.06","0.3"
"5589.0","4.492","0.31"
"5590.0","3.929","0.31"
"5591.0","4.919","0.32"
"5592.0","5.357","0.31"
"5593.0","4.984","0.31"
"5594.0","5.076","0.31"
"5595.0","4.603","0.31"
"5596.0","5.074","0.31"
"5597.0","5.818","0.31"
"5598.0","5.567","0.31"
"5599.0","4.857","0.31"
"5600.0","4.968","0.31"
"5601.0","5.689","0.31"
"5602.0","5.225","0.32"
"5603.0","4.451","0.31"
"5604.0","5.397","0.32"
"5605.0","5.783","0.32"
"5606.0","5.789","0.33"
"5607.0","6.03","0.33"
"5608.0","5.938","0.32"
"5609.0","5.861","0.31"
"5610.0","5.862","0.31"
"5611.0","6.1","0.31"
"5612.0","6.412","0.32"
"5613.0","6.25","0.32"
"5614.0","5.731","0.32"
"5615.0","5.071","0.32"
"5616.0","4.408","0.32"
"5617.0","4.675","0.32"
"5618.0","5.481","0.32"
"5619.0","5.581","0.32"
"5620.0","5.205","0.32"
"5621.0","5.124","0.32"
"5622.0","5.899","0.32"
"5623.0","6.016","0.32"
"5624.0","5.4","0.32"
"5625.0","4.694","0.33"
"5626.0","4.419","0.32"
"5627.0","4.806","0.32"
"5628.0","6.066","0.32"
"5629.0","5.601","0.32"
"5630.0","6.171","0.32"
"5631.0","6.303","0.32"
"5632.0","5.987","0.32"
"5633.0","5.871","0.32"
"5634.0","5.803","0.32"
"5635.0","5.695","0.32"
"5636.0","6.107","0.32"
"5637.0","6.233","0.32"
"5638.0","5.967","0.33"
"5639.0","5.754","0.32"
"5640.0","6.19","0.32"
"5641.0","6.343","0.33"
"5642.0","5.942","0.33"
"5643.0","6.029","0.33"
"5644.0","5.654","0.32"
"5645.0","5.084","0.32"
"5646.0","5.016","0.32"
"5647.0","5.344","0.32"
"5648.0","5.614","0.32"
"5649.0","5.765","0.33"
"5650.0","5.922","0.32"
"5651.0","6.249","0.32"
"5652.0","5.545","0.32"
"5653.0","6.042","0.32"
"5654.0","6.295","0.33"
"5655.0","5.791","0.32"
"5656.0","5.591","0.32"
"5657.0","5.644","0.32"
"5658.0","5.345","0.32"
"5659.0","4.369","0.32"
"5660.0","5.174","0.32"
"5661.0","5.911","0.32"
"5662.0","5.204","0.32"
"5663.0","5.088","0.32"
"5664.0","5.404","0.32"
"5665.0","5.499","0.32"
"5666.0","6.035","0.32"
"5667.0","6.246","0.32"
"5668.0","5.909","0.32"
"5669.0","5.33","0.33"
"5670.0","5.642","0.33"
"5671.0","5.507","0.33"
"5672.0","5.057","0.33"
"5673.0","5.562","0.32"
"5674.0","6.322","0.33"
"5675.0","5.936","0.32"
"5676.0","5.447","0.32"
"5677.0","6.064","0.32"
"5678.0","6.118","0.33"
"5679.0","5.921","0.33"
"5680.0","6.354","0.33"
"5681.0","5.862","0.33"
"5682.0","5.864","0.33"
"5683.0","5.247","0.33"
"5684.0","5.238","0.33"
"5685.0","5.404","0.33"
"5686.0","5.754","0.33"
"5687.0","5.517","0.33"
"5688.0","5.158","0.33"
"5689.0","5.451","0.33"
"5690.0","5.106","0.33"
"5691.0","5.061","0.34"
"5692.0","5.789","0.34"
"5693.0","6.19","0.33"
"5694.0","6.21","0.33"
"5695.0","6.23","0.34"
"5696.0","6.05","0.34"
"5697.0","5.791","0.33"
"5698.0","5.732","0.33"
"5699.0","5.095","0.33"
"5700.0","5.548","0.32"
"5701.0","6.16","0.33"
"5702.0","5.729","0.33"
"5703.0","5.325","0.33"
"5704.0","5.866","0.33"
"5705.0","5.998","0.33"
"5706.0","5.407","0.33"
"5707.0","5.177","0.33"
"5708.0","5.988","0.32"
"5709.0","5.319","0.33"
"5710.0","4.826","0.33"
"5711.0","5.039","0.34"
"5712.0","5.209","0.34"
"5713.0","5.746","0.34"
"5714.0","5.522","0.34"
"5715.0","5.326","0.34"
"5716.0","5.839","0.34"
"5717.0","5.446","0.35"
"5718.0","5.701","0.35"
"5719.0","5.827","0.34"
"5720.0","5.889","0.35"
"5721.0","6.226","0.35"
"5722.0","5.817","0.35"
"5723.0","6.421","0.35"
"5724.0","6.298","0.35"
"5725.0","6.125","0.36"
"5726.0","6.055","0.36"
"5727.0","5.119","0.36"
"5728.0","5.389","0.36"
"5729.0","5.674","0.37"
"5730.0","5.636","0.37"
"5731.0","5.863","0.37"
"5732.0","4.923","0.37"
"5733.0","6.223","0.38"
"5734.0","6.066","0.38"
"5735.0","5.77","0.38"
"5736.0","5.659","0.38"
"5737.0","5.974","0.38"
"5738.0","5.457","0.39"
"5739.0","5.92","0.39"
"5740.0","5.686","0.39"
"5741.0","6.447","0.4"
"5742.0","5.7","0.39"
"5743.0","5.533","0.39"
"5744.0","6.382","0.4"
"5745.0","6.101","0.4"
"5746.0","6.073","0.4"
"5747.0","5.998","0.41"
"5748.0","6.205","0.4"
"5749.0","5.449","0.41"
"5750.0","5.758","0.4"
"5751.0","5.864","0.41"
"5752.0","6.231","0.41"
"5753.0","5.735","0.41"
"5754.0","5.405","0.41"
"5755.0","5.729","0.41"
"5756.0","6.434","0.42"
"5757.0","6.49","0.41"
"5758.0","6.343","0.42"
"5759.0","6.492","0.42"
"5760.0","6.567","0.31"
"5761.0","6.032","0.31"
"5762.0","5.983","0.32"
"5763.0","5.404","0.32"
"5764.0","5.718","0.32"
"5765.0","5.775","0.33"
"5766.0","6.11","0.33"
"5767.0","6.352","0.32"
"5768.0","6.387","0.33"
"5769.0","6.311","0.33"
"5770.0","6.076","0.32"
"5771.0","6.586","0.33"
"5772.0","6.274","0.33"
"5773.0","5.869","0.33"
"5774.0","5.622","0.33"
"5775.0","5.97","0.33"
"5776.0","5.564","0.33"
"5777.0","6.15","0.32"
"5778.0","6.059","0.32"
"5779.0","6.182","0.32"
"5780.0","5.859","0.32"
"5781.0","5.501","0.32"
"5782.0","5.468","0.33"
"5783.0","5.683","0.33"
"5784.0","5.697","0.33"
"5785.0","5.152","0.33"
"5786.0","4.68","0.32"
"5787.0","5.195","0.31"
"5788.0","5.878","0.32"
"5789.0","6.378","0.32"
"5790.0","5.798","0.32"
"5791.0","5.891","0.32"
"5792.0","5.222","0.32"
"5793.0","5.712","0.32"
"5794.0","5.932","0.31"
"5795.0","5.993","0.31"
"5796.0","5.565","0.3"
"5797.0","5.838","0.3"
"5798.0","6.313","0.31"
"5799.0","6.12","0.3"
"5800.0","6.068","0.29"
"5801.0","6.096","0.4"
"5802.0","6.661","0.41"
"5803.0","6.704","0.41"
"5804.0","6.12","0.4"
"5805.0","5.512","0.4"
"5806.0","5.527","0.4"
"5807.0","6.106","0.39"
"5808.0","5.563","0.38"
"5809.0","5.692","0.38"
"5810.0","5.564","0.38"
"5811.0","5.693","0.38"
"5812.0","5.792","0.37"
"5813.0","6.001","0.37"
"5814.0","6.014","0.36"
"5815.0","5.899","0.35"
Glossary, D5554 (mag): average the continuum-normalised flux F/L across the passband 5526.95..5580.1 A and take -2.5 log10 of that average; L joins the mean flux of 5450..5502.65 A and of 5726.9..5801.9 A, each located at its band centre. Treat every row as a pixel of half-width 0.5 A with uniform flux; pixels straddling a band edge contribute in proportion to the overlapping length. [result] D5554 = 0.01 mag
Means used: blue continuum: 5.24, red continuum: 5.88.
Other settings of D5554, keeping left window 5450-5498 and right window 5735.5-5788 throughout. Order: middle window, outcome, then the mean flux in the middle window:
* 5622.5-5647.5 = -0.02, 5.7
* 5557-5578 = 0.07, 5.12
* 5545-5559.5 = -0.04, 5.6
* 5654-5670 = 0.03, 5.53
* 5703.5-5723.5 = 0.03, 5.63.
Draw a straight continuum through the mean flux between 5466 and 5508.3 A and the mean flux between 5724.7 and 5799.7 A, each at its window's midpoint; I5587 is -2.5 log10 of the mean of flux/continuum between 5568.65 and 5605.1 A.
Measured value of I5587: 0.09 mag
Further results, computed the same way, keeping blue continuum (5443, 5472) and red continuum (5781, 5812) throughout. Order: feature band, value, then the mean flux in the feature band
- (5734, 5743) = -0.029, 5.82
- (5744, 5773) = -0.066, 6.07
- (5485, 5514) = -0.032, 5.34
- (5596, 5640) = -0.031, 5.58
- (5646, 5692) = -0.017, 5.62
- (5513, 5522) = 0.007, 5.19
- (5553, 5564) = -0.038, 5.5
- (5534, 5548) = -0.060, 5.57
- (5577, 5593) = 0.077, 4.99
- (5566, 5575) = 0.055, 5.07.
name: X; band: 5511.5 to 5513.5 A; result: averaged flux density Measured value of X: 4.34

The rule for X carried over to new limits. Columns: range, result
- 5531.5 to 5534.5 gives 5.57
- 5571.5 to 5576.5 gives 5.23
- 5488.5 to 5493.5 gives 5.57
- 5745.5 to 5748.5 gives 6.09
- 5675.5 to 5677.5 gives 5.76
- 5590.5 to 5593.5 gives 5.09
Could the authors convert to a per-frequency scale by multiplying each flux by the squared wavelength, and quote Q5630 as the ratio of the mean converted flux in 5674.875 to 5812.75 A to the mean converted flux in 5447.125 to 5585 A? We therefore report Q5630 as 1.19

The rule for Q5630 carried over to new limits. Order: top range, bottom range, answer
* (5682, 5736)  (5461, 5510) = 1.16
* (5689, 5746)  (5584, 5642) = 1.09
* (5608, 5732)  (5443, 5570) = 1.13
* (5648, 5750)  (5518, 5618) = 1.11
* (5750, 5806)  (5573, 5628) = 1.20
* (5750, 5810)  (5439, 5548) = 1.24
